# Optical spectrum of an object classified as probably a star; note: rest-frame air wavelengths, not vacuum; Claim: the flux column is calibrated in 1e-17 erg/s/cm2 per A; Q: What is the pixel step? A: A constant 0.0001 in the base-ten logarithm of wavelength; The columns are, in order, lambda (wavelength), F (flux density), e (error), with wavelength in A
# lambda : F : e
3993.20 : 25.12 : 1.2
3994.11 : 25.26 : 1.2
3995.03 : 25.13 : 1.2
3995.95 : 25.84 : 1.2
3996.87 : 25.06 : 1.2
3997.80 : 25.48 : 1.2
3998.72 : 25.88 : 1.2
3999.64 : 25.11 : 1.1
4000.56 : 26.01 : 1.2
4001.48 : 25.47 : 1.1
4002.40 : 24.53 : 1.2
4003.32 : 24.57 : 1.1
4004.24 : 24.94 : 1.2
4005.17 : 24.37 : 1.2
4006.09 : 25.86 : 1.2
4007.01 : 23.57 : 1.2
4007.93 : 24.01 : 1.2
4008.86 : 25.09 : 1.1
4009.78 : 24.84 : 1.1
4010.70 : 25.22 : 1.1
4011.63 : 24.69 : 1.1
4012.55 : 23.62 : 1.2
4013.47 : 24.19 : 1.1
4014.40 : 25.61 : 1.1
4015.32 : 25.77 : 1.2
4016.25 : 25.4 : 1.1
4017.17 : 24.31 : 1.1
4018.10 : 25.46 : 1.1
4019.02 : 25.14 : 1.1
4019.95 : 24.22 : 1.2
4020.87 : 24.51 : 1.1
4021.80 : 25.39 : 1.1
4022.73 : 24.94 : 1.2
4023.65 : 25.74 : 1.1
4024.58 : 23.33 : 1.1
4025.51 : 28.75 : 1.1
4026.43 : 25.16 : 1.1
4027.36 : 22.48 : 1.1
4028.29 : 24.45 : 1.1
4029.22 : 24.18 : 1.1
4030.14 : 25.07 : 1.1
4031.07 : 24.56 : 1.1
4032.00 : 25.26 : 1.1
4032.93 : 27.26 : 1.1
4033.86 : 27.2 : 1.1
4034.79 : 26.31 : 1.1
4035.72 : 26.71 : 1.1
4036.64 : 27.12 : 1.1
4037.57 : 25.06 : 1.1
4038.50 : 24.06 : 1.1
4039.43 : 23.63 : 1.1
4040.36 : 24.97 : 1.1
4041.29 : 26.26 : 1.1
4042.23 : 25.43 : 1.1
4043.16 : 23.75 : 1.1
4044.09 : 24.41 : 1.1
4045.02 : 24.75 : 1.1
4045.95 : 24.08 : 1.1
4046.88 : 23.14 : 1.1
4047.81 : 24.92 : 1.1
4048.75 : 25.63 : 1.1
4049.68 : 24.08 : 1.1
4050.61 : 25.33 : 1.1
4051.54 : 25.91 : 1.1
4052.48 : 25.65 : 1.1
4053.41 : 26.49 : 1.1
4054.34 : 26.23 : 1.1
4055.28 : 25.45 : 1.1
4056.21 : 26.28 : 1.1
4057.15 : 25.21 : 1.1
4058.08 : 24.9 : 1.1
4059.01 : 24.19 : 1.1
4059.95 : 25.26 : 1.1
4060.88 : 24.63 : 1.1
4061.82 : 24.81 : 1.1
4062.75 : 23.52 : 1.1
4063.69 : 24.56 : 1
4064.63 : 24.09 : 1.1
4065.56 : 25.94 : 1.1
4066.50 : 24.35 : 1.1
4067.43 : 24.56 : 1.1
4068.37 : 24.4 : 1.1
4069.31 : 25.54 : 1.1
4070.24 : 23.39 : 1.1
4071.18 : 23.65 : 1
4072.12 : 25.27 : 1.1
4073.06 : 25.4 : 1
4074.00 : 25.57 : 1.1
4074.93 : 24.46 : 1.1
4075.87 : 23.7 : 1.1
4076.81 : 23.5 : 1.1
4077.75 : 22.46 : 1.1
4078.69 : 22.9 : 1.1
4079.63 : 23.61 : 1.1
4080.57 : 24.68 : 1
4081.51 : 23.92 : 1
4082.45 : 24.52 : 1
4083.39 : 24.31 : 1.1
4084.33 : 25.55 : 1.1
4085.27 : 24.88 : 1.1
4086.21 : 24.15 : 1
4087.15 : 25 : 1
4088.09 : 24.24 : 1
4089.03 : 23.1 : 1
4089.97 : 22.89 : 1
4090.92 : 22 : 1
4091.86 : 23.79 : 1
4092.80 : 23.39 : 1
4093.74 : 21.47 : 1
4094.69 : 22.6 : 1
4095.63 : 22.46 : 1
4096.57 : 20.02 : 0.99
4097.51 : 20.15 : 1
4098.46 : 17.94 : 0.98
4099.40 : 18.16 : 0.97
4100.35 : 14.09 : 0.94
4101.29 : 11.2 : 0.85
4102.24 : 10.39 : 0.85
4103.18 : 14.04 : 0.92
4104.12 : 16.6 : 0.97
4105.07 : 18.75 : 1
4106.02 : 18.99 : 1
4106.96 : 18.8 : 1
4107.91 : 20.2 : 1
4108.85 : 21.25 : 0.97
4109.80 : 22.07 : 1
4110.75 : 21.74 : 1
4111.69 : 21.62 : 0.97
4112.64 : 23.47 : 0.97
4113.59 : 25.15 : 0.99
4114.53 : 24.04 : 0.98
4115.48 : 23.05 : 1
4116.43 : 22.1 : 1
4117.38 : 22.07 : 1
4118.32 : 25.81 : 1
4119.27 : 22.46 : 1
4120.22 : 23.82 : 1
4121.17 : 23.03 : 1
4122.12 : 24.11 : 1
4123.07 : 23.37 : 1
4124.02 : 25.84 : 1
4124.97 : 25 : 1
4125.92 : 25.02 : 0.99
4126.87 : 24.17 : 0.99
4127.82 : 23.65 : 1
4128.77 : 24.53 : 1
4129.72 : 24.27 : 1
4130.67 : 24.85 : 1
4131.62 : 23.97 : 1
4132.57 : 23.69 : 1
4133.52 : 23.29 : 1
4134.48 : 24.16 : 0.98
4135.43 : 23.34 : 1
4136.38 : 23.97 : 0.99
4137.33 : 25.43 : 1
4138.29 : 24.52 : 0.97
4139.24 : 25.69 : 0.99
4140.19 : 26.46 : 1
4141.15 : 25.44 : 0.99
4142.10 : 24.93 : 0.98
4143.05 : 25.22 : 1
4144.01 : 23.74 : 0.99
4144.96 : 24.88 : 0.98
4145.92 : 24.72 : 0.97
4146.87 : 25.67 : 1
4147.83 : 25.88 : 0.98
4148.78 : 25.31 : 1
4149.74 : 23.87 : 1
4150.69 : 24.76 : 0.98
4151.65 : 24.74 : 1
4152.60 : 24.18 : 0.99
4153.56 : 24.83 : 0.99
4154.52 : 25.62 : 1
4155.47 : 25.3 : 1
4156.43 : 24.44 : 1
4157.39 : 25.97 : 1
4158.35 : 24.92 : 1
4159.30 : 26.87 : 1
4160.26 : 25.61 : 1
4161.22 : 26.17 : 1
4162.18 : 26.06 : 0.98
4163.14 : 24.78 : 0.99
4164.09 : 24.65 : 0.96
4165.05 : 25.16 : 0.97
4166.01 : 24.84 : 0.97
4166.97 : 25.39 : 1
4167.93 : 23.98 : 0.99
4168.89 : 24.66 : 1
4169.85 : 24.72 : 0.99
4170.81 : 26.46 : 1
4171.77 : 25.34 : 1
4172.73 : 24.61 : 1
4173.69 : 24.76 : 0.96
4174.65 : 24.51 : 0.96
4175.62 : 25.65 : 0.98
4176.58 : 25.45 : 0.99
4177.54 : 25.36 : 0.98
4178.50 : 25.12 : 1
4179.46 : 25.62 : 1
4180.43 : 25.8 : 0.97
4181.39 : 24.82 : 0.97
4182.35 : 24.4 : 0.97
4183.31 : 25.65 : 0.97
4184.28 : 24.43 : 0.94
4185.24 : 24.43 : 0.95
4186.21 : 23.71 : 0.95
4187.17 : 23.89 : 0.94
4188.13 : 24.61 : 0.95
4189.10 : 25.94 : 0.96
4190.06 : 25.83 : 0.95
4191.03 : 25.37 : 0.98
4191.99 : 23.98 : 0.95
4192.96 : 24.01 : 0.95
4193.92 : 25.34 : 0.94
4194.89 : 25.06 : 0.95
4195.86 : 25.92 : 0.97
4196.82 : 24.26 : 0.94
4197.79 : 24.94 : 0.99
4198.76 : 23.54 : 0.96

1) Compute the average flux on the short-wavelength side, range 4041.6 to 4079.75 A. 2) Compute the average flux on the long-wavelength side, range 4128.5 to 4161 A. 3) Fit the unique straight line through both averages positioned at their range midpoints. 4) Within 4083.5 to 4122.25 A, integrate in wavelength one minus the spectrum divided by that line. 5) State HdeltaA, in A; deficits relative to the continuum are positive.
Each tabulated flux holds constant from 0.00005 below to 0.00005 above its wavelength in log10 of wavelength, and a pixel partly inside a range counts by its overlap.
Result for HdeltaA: 5.5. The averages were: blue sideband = 24.7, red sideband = 24.9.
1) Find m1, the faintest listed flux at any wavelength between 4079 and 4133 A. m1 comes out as 10.39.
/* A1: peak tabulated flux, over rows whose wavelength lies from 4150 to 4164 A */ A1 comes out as 26.87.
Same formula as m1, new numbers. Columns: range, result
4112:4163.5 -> 22.07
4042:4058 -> 23.14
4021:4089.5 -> 22.46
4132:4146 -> 23.29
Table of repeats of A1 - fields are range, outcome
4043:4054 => 26.49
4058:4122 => 25.94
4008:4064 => 28.75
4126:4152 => 26.46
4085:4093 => 25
